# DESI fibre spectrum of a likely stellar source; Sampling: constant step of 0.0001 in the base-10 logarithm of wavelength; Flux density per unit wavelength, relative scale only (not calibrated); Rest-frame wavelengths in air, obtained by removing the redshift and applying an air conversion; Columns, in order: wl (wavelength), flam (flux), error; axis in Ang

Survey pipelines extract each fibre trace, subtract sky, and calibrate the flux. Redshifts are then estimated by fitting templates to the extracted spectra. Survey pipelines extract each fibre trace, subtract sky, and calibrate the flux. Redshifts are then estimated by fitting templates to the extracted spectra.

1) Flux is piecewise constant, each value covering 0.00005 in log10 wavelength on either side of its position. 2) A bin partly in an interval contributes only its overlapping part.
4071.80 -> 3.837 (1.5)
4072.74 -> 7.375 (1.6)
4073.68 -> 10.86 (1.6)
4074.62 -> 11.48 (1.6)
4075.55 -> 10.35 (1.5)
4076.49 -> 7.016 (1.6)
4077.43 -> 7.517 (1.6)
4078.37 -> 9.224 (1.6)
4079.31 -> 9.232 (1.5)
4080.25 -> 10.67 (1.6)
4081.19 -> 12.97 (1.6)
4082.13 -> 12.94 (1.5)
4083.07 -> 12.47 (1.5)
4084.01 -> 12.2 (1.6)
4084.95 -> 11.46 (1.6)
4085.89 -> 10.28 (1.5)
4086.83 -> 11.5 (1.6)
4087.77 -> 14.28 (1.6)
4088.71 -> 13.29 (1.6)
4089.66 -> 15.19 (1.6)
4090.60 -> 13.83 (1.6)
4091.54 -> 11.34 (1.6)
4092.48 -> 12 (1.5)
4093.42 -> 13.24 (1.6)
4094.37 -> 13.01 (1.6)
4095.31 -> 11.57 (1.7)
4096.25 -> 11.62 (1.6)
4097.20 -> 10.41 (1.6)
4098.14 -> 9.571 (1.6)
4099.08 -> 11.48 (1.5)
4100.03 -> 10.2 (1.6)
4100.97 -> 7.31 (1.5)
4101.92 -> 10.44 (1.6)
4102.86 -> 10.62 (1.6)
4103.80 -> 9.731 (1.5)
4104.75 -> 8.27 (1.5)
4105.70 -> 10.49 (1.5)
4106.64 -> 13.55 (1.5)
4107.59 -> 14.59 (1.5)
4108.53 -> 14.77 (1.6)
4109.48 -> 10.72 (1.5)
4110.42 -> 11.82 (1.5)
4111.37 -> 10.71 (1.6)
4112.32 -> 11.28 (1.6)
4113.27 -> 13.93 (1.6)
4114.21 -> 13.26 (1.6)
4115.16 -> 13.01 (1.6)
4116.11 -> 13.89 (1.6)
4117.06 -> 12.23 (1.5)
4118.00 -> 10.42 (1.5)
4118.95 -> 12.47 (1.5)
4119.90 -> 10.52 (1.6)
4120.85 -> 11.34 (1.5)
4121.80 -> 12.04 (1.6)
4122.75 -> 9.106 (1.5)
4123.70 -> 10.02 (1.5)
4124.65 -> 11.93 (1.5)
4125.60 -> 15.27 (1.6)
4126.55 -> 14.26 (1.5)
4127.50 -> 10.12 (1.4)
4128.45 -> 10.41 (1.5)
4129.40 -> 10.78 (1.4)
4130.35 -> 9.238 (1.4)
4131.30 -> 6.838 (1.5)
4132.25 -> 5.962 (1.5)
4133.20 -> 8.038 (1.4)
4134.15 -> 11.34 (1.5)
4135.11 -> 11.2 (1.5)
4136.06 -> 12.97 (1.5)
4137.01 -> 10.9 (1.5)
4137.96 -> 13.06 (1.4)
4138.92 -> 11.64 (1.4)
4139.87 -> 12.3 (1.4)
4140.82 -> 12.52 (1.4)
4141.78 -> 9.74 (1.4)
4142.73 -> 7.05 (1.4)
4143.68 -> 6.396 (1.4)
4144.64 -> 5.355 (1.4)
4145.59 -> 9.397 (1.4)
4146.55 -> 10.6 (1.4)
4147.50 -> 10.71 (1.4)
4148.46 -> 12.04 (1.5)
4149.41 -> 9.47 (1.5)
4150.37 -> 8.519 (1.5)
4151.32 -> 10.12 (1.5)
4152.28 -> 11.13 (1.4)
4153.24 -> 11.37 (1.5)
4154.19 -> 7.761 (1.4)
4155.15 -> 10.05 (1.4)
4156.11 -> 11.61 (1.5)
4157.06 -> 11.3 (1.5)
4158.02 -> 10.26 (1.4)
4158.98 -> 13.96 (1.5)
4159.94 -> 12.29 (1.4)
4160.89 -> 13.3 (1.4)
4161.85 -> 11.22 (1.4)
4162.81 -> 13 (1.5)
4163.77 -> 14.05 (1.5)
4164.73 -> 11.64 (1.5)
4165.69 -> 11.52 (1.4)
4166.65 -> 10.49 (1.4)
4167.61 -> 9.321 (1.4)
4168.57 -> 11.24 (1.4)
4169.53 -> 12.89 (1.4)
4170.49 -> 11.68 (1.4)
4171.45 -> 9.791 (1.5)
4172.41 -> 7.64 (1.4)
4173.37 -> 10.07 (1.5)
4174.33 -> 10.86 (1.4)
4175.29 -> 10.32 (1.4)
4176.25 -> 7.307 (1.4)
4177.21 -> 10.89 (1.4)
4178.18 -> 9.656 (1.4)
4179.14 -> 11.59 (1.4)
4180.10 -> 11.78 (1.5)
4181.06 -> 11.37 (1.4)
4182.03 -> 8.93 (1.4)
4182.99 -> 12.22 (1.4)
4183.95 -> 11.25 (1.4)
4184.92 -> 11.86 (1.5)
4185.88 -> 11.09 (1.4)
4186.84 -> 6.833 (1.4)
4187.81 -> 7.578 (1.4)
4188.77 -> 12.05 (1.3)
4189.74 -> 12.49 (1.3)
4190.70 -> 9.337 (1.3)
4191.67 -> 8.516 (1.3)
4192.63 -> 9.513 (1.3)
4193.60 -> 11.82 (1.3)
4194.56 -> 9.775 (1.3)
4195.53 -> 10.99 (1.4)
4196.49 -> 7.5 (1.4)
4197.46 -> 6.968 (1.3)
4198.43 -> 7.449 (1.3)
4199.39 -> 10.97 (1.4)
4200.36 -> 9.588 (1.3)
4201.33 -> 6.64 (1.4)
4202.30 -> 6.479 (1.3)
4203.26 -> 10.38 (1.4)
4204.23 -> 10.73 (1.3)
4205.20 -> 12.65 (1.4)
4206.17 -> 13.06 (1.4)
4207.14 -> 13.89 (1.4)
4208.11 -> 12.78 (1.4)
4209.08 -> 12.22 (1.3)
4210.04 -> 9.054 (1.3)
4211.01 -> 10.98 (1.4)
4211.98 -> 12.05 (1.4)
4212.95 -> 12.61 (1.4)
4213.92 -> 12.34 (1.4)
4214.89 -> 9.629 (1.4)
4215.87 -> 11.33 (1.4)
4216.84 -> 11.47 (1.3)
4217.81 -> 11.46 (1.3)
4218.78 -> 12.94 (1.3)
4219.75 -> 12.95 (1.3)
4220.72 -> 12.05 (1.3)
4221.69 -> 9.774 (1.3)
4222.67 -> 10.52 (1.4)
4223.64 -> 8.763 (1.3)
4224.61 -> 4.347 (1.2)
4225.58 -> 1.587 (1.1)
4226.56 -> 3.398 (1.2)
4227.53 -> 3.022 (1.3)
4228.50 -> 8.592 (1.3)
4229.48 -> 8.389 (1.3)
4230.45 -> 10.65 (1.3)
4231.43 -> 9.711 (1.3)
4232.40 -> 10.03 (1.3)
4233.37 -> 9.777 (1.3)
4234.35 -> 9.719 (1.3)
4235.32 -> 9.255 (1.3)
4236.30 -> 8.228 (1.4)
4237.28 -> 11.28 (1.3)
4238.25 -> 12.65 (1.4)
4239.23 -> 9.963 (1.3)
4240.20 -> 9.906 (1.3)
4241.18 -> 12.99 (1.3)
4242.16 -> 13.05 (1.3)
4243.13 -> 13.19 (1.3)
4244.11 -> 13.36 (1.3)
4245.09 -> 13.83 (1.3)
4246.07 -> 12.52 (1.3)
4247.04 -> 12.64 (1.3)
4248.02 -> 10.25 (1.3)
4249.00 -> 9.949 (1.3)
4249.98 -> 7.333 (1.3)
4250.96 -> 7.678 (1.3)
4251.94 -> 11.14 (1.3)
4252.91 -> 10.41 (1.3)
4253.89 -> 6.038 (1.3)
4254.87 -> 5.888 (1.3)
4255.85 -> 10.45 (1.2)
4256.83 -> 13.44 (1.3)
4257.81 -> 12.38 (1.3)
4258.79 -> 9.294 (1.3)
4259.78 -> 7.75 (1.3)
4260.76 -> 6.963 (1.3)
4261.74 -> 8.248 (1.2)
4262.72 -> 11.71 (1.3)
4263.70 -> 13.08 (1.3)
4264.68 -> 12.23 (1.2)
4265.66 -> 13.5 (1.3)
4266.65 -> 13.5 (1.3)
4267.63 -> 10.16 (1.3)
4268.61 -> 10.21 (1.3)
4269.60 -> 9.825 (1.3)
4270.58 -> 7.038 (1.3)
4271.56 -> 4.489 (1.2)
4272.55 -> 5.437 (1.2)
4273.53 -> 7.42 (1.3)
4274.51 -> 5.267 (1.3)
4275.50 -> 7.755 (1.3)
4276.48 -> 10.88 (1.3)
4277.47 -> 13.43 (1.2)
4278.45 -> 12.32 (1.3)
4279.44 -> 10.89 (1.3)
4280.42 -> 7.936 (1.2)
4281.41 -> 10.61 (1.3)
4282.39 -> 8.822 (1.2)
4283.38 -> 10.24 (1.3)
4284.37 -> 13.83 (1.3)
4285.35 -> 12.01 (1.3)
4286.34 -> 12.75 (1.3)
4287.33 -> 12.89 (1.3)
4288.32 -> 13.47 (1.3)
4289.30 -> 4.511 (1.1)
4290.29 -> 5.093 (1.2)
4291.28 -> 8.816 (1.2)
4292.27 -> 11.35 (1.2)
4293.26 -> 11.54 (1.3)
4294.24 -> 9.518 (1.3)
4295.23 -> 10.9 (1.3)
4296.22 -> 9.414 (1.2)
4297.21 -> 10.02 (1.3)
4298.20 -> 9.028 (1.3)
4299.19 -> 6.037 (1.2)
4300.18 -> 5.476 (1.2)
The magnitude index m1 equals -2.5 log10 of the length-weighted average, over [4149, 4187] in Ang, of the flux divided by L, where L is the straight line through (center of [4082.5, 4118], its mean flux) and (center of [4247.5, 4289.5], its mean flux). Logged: 0.024 mag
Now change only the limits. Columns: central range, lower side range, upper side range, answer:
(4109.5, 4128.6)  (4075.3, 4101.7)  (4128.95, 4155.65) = -0.14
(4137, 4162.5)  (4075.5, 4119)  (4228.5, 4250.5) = 0.07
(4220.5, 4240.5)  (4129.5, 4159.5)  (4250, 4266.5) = 0.17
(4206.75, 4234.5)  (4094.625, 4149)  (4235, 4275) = 0.05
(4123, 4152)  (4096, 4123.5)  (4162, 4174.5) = 0.10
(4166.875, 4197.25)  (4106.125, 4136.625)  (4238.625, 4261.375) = 0.08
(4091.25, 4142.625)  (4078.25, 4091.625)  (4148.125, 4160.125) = 0.02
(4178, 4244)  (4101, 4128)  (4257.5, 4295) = 0.05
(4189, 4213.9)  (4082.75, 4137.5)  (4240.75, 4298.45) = 0.03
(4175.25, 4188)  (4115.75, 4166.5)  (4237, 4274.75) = 0.04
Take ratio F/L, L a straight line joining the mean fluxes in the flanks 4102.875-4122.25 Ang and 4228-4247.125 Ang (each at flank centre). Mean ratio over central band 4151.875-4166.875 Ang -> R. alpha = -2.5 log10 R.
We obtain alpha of 0.00 mag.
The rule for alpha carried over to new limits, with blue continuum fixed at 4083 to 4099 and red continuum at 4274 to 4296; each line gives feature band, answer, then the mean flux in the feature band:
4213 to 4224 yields -0.04 mag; 11.3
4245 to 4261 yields 0.08 mag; 9.82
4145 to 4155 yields 0.15 mag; 10.1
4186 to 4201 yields 0.18 mag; 9.44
